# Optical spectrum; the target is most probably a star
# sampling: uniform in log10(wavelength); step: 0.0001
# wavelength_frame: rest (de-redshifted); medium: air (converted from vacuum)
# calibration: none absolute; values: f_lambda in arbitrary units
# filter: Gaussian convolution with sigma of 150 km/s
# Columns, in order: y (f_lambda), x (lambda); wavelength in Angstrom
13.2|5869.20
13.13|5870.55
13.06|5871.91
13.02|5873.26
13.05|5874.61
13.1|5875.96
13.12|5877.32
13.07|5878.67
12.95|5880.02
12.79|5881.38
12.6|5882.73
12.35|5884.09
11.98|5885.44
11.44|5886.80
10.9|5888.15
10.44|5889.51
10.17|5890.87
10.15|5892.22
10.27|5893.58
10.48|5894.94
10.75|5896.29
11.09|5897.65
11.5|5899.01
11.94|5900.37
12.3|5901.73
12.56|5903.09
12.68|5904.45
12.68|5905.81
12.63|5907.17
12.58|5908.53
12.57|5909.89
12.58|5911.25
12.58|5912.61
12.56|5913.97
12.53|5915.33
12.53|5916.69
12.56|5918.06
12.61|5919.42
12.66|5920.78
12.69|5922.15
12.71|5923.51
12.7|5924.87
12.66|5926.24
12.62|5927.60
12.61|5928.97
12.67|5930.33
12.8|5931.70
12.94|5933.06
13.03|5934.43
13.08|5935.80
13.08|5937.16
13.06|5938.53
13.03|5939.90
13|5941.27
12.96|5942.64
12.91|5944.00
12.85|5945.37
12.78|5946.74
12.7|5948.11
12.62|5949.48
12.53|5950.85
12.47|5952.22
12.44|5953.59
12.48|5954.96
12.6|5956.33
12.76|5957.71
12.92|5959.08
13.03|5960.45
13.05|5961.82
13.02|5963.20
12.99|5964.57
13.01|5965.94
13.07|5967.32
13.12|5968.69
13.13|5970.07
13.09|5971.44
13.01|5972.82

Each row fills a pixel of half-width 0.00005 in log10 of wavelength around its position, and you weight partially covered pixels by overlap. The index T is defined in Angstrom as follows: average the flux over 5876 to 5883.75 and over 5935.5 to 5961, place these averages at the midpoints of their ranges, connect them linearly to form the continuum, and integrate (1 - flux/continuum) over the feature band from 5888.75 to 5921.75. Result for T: 2.5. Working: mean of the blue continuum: 12.9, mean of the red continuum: 12.8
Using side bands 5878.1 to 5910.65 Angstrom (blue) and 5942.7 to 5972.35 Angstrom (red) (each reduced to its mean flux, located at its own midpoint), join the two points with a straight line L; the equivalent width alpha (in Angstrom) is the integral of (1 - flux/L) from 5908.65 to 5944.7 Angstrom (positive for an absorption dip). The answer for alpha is -1.3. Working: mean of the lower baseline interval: 11.8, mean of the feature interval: 12.8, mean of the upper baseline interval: 12.8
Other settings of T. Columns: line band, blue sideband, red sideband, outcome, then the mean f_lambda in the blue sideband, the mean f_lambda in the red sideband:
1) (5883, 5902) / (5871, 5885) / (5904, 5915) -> 2.4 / 12.9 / 12.6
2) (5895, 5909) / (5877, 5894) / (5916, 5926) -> 0.2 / 11.7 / 12.6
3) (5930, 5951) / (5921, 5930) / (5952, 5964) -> -0.3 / 12.7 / 12.8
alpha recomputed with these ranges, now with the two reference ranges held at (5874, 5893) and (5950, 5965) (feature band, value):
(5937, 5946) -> -0.3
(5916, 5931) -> -0.3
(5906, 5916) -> -0.3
